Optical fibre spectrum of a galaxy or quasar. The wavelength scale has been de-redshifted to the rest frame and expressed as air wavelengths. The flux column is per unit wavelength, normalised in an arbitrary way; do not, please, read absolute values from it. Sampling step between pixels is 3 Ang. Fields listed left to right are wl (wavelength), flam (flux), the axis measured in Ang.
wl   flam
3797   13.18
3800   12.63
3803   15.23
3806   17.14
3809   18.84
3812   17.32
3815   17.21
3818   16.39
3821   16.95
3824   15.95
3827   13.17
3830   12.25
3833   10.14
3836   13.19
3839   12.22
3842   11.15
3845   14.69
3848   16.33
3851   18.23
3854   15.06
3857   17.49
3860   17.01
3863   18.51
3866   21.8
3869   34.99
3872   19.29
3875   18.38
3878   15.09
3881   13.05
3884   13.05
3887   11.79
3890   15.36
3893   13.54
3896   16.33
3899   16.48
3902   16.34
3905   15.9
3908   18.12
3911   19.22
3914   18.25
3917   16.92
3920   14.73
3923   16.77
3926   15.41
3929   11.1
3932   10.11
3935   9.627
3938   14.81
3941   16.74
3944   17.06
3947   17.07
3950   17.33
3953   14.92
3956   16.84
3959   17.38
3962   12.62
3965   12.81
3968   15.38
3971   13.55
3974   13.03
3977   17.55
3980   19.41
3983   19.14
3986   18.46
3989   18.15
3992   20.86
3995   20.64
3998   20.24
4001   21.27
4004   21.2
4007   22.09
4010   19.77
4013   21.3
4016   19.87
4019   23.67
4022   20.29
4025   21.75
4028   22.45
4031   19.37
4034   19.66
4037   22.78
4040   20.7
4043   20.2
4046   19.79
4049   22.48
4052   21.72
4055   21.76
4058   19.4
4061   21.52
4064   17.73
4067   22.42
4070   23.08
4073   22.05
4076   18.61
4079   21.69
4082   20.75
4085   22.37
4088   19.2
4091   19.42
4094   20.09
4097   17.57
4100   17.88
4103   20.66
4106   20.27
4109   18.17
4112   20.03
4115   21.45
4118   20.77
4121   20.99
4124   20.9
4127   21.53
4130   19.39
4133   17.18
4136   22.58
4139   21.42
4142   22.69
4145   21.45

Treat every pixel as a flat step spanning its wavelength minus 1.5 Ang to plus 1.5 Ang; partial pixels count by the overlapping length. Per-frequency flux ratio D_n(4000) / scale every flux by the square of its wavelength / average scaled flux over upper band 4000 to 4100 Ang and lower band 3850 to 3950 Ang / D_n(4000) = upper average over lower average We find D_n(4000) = 1.36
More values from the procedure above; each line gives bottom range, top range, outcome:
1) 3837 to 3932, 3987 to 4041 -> 1.36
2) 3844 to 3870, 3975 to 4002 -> 1.08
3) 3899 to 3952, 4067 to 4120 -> 1.41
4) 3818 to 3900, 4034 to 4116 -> 1.43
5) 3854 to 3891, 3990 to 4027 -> 1.26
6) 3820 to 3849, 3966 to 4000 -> 1.43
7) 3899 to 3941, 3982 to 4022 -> 1.40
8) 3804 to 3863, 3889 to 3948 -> 1.05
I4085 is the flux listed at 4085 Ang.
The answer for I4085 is 22.37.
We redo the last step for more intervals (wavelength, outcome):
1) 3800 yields 12.63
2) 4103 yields 20.66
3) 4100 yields 17.88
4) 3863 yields 18.51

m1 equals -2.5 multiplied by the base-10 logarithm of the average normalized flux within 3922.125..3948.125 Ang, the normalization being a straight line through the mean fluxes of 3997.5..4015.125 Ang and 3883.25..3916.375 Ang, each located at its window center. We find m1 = 0.24 mag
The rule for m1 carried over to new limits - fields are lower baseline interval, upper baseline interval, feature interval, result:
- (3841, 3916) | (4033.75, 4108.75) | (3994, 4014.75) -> -0.09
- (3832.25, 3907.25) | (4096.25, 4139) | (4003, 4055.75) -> -0.13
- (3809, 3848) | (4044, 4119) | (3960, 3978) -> 0.25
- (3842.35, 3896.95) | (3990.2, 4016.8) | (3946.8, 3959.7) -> 0.17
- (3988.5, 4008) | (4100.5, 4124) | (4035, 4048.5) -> -0.02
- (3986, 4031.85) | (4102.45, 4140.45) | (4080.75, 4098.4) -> 0.03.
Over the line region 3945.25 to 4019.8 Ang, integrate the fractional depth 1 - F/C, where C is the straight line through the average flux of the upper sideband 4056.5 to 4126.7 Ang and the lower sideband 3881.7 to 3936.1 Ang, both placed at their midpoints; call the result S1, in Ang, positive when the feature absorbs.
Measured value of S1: -4.1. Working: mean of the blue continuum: 15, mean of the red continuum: 20.3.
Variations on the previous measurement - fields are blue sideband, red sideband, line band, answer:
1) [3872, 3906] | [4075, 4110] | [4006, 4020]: -2.5 Ang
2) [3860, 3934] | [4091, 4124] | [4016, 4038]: -3.2 Ang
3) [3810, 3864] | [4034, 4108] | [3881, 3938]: 6.6 Ang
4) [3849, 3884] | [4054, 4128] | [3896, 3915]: 1.7 Ang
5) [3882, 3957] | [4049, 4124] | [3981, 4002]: -2.7 Ang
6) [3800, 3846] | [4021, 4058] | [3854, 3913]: -3.5 Ang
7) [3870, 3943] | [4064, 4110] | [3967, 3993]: 0.2 Ang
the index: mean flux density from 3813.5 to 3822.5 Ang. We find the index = 16.9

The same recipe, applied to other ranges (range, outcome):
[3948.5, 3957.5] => 16.4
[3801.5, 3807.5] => 16.2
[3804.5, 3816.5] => 17.6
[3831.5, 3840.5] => 11.9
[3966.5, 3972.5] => 14.5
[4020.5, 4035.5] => 20.7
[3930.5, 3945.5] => 13.7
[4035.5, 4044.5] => 21.2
